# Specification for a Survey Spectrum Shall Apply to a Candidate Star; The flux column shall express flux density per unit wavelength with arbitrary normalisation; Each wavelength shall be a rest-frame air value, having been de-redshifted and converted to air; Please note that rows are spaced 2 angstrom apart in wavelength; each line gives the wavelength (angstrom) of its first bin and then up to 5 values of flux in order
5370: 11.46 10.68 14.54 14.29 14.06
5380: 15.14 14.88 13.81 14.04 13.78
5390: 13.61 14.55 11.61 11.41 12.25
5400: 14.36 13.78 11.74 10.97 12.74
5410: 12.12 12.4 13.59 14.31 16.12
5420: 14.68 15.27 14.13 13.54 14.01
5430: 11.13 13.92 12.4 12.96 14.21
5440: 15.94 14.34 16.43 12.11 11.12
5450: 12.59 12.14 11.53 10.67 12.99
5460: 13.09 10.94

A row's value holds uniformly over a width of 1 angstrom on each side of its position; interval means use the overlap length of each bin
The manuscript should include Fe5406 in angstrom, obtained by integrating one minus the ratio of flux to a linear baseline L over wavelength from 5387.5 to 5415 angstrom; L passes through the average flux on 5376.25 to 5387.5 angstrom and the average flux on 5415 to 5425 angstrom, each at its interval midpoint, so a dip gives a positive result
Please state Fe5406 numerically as 3.5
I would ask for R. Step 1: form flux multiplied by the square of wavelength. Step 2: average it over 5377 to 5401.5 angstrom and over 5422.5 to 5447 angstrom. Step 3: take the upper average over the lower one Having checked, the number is 1.0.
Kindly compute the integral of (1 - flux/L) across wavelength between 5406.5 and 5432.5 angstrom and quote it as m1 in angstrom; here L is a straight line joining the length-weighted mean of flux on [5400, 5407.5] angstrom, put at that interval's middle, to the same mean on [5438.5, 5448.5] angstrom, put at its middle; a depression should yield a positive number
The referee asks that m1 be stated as -1.0 angstrom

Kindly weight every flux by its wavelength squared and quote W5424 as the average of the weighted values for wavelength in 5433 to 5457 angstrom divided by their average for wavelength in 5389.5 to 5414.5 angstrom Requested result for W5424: 1.05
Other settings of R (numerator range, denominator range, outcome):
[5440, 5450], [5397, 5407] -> 1.10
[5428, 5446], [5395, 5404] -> 1.09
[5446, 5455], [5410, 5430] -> 0.86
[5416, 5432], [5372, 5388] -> 1.02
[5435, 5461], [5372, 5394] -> 0.96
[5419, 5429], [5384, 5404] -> 1.10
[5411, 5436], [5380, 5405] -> 1.04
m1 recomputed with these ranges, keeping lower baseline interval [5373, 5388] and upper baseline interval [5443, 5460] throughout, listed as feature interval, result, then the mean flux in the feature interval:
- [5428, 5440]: -0.3 angstrom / 13.3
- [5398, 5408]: 0.8 angstrom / 12.7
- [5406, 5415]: 0.7 angstrom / 12.5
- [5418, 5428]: -1.0 angstrom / 14.5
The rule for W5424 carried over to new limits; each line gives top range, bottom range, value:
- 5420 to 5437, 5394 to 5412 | 1.10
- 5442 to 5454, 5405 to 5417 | 1.03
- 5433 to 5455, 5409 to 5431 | 0.97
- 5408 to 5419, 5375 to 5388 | 0.96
